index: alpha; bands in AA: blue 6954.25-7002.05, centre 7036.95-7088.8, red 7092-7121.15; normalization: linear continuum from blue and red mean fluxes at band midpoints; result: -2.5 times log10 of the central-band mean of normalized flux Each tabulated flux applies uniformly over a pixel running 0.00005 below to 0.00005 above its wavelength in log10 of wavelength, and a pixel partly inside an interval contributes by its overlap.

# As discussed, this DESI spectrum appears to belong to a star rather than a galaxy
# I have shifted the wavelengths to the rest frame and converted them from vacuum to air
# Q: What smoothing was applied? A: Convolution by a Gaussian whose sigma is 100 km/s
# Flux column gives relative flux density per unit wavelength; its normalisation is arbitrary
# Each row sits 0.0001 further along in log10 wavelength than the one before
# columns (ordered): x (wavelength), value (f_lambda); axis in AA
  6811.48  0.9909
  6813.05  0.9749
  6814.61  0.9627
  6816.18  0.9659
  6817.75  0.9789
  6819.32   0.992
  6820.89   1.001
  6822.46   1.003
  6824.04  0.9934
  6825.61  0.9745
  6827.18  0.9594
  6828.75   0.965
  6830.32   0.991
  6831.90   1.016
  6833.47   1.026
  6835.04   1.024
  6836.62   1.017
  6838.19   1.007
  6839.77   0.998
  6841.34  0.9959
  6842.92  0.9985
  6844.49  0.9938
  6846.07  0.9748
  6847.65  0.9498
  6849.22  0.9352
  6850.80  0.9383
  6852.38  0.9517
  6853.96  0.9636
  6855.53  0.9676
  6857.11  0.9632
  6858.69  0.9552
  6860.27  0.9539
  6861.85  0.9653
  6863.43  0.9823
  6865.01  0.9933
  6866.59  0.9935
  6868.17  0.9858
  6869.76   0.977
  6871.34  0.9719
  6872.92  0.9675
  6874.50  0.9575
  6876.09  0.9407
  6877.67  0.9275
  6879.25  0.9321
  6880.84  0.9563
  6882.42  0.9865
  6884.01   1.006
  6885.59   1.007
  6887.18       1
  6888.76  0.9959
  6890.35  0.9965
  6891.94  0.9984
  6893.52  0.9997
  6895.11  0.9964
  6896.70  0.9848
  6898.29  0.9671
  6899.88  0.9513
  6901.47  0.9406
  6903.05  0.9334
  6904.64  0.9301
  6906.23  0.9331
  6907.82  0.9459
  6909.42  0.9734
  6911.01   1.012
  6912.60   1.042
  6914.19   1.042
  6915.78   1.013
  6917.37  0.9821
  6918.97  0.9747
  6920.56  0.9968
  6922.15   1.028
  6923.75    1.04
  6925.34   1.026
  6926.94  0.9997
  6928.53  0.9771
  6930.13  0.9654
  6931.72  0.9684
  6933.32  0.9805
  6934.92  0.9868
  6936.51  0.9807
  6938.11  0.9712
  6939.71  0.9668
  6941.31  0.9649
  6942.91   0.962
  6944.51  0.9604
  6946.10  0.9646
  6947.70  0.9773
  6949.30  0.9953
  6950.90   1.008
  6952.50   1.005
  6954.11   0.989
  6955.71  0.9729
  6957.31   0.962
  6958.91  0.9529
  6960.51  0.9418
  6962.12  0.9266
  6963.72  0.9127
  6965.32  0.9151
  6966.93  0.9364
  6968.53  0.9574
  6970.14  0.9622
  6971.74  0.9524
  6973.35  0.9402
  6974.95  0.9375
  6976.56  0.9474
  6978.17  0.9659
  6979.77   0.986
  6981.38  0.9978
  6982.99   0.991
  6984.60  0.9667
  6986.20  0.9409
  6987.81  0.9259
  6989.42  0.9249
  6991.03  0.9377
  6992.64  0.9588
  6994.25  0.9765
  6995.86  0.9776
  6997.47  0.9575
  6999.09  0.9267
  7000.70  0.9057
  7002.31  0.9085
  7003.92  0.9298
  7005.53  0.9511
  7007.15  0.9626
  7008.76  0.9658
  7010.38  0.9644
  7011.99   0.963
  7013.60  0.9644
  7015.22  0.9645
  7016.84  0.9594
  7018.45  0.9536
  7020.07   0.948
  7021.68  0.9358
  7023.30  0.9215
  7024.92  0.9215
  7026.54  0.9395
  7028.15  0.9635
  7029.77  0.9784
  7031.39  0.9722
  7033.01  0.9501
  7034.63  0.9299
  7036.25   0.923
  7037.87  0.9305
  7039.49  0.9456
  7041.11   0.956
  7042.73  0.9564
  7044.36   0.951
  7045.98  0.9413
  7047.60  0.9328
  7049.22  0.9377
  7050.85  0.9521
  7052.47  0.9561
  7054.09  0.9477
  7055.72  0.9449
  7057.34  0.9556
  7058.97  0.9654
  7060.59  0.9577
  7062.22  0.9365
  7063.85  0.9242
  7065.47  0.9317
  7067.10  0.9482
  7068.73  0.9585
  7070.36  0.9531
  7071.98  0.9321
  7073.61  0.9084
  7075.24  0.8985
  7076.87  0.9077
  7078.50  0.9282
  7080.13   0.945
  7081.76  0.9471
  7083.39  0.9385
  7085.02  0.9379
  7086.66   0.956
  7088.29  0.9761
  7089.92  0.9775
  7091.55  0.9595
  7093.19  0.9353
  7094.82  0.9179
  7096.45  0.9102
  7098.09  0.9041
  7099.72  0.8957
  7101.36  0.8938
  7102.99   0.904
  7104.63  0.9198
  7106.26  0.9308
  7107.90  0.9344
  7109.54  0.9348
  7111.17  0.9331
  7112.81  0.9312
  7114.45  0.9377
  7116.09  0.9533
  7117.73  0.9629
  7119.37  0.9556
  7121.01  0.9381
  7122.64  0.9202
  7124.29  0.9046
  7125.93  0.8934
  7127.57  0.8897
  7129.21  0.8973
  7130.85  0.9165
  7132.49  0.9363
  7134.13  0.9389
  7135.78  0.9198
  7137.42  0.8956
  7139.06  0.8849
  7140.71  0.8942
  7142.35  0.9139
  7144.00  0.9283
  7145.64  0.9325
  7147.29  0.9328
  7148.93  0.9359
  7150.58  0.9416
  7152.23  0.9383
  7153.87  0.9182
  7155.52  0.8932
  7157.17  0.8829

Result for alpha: -0.008 mag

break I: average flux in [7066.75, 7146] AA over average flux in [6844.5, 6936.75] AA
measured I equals 0.95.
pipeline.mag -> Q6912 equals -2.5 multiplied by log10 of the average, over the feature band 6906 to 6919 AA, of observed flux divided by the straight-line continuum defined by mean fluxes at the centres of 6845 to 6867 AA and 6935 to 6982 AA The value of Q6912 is -0.03 mag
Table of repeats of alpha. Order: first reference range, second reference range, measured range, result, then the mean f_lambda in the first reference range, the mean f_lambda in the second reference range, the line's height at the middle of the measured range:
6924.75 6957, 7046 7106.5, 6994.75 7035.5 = 0.01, 0.98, 0.936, 0.956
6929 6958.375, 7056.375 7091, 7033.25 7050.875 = 0.01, 0.976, 0.942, 0.951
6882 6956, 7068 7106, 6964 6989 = 0.01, 0.985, 0.931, 0.966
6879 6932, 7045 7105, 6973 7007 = 0.01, 0.986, 0.936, 0.961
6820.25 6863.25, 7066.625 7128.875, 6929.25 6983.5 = -0.01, 0.981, 0.93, 0.958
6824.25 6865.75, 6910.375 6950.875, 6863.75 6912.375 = 0.01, 0.98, 0.992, 0.986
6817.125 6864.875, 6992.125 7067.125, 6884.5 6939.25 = -0.02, 0.981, 0.948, 0.969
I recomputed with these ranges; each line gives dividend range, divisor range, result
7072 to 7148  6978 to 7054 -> 0.97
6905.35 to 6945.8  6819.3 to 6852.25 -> 1.00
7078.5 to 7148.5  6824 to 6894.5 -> 0.95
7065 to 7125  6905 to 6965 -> 0.95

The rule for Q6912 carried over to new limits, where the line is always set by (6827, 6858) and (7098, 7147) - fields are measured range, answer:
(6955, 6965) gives 0.01 mag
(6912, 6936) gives -0.04 mag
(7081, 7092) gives -0.03 mag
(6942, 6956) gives -0.03 mag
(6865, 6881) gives 0.01 mag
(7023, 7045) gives -0.01 mag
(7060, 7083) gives 0.00 mag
